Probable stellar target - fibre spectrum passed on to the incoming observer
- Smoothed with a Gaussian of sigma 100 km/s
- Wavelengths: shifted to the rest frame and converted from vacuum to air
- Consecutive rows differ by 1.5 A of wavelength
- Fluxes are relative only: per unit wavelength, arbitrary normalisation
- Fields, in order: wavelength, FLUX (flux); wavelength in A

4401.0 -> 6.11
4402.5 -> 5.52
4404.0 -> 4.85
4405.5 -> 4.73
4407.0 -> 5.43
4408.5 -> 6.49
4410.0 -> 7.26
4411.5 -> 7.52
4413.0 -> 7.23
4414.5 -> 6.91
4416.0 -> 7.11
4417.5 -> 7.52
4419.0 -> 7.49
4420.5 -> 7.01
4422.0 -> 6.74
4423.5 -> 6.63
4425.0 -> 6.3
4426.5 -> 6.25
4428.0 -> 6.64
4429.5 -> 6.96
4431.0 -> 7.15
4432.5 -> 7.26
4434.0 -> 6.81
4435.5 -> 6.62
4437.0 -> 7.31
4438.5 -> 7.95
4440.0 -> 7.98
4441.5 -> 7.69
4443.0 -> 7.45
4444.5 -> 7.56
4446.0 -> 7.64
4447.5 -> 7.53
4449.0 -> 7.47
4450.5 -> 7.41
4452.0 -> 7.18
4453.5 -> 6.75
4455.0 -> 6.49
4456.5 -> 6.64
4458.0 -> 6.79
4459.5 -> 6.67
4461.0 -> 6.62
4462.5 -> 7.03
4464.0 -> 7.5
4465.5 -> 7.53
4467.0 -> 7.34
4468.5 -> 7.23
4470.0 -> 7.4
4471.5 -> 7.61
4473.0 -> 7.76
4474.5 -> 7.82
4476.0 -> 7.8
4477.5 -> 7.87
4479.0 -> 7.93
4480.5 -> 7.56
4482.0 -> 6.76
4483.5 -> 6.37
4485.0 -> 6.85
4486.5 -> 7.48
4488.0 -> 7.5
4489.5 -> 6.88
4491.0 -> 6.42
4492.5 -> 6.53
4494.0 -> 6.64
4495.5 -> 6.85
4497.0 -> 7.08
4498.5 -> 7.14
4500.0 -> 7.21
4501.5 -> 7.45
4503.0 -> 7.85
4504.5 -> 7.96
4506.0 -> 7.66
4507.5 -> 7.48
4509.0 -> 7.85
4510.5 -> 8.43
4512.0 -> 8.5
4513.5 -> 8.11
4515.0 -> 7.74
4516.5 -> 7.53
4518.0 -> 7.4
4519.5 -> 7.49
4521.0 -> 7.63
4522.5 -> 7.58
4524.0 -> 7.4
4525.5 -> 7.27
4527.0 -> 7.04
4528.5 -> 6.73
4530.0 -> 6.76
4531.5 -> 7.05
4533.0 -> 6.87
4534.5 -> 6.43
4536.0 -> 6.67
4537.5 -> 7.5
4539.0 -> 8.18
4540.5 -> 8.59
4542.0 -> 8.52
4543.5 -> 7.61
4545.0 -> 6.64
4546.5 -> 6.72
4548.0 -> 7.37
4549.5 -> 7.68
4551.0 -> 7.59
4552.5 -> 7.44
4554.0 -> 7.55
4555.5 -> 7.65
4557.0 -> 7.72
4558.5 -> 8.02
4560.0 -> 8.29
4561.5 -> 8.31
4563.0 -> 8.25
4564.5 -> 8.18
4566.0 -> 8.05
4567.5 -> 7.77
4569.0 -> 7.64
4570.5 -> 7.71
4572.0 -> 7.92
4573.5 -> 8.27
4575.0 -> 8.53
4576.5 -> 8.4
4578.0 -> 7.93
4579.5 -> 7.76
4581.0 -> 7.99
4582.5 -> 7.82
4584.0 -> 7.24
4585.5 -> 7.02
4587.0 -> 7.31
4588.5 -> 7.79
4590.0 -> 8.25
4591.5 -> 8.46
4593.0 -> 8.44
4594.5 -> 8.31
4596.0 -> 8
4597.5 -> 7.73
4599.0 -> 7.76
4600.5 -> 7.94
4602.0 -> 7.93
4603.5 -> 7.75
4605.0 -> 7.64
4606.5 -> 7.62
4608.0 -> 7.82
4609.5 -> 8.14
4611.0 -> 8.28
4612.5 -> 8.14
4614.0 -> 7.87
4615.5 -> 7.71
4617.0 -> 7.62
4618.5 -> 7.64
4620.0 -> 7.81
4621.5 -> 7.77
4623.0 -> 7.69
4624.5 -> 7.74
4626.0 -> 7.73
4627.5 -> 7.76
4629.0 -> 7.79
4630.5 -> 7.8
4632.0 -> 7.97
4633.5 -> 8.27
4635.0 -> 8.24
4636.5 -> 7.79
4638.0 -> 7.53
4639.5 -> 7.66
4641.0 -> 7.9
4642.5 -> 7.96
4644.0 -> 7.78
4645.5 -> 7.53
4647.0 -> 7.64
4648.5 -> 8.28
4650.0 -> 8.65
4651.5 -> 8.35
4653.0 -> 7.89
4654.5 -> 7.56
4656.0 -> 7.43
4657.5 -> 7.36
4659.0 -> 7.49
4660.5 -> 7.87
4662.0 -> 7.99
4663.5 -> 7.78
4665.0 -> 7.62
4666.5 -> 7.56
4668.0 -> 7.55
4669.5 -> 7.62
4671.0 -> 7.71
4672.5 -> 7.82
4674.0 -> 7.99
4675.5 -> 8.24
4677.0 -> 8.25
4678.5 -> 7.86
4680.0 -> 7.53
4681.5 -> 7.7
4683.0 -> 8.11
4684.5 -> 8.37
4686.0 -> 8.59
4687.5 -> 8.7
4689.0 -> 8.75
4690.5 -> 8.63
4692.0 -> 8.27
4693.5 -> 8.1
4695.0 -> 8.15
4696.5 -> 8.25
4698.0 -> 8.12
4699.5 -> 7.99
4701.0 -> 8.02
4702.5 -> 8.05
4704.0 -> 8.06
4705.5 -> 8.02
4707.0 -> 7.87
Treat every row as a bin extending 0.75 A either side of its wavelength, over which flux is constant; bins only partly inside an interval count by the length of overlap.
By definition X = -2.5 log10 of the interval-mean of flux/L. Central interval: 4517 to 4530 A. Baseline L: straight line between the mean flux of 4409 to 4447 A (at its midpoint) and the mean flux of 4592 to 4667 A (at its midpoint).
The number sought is 0.029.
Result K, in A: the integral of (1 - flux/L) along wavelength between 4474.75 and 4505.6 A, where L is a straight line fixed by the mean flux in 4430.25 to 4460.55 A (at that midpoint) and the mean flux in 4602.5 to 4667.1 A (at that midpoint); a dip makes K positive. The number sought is 0.6 A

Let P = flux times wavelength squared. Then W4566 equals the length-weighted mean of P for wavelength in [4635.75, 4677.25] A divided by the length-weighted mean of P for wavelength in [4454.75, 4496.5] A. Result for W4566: 1.18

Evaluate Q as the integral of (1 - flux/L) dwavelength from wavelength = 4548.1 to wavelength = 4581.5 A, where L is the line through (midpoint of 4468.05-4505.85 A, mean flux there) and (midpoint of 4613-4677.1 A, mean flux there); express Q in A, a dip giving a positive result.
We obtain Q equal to -1.68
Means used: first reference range 7.28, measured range 7.93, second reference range 7.82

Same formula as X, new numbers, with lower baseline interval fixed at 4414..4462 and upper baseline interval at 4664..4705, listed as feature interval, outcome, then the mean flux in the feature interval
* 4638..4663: 0.01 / 7.82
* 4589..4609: -0.04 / 7.97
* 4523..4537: 0.08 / 6.94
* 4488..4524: -0.01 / 7.45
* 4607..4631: 0.00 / 7.83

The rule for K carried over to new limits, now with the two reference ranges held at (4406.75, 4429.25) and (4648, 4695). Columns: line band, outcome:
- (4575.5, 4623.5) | -1.2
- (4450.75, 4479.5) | -0.7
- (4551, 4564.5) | -0.7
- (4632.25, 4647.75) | 0.0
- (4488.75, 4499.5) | 0.6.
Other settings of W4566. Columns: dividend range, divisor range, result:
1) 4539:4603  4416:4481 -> 1.15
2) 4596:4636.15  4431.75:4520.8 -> 1.14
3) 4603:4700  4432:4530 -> 1.16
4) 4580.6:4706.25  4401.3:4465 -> 1.26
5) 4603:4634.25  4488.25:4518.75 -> 1.11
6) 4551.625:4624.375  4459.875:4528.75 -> 1.11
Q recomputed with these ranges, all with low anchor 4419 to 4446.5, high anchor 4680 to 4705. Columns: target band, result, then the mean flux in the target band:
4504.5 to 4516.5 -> -0.8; 7.94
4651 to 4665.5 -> 0.6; 7.73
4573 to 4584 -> -0.4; 8.04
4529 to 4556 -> 0.8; 7.37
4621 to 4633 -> 0.2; 7.79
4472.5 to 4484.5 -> -0.3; 7.46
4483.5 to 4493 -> 0.6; 6.91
